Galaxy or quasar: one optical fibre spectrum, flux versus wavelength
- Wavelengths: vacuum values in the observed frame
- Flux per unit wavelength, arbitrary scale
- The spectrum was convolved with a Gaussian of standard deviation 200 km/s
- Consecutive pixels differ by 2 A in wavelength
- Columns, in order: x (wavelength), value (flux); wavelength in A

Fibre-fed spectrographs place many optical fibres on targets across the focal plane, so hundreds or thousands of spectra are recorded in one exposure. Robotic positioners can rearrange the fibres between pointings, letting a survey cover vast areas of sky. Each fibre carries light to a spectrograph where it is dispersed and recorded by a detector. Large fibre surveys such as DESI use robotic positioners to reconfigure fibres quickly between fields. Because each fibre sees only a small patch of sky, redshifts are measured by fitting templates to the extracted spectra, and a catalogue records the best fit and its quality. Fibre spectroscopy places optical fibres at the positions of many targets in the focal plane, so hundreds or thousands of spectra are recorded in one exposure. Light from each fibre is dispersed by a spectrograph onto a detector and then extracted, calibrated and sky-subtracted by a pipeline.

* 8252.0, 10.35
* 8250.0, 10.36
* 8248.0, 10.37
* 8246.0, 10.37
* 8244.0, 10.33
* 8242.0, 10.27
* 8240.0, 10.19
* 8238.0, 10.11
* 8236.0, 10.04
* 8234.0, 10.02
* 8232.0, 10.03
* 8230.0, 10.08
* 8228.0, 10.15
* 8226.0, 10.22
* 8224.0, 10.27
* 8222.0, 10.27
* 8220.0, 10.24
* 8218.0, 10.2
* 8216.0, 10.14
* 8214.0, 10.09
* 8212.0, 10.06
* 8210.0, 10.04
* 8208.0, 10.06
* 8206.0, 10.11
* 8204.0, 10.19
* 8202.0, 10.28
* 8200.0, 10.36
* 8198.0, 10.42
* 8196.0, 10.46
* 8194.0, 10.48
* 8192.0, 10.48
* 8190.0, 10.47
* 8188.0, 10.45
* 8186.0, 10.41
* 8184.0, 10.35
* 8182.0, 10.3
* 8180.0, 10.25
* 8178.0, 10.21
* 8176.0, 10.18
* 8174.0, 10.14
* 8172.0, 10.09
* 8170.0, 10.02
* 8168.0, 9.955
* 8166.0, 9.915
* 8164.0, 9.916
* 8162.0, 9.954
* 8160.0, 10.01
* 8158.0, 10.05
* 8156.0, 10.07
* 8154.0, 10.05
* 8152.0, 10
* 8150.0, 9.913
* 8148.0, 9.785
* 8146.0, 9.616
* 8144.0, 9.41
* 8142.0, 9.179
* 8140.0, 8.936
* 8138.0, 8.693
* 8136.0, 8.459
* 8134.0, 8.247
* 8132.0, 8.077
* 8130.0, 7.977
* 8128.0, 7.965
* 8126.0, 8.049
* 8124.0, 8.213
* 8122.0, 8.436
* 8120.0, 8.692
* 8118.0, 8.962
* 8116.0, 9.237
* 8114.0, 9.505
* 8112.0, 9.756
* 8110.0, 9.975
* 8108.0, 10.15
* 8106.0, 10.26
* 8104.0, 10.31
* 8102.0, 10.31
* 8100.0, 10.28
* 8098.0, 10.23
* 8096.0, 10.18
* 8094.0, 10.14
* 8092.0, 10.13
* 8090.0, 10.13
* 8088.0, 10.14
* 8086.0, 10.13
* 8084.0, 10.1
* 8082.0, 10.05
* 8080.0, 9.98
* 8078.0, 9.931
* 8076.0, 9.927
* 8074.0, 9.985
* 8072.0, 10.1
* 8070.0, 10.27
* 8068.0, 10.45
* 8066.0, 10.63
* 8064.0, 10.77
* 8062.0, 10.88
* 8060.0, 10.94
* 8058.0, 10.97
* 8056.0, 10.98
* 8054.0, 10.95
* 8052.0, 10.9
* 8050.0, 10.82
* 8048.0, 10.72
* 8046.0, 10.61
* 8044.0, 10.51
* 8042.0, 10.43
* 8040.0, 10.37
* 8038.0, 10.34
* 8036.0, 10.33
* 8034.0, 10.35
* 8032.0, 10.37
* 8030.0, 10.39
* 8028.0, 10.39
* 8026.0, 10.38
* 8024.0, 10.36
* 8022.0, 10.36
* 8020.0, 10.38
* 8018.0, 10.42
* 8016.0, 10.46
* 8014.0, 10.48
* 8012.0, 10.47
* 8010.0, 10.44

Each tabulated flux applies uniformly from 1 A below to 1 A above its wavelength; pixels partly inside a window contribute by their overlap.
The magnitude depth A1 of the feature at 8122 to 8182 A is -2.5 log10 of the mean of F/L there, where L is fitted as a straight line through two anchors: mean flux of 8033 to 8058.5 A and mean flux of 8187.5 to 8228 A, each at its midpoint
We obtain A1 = 0.11 mag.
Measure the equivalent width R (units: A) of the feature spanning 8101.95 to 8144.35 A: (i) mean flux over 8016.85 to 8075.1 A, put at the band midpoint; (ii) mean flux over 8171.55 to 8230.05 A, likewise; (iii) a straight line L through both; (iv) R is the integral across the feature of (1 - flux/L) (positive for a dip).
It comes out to 5.7 A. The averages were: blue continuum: 10.5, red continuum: 10.3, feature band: 9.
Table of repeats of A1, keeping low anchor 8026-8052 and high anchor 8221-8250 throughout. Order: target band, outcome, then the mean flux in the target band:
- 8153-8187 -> 0.02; 10.1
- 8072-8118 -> 0.04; 10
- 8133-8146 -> 0.16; 8.88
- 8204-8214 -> 0.02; 10.1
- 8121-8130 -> 0.26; 8.14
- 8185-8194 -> -0.02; 10.5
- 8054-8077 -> -0.01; 10.6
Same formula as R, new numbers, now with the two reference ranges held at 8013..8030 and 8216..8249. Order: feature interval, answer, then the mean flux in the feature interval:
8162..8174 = 0.3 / 9.99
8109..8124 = 1.7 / 9.16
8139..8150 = 0.9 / 9.43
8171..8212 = -0.2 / 10.3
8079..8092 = 0.3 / 10.1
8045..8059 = -0.6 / 10.8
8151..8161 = 0.2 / 10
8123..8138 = 3.1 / 8.18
